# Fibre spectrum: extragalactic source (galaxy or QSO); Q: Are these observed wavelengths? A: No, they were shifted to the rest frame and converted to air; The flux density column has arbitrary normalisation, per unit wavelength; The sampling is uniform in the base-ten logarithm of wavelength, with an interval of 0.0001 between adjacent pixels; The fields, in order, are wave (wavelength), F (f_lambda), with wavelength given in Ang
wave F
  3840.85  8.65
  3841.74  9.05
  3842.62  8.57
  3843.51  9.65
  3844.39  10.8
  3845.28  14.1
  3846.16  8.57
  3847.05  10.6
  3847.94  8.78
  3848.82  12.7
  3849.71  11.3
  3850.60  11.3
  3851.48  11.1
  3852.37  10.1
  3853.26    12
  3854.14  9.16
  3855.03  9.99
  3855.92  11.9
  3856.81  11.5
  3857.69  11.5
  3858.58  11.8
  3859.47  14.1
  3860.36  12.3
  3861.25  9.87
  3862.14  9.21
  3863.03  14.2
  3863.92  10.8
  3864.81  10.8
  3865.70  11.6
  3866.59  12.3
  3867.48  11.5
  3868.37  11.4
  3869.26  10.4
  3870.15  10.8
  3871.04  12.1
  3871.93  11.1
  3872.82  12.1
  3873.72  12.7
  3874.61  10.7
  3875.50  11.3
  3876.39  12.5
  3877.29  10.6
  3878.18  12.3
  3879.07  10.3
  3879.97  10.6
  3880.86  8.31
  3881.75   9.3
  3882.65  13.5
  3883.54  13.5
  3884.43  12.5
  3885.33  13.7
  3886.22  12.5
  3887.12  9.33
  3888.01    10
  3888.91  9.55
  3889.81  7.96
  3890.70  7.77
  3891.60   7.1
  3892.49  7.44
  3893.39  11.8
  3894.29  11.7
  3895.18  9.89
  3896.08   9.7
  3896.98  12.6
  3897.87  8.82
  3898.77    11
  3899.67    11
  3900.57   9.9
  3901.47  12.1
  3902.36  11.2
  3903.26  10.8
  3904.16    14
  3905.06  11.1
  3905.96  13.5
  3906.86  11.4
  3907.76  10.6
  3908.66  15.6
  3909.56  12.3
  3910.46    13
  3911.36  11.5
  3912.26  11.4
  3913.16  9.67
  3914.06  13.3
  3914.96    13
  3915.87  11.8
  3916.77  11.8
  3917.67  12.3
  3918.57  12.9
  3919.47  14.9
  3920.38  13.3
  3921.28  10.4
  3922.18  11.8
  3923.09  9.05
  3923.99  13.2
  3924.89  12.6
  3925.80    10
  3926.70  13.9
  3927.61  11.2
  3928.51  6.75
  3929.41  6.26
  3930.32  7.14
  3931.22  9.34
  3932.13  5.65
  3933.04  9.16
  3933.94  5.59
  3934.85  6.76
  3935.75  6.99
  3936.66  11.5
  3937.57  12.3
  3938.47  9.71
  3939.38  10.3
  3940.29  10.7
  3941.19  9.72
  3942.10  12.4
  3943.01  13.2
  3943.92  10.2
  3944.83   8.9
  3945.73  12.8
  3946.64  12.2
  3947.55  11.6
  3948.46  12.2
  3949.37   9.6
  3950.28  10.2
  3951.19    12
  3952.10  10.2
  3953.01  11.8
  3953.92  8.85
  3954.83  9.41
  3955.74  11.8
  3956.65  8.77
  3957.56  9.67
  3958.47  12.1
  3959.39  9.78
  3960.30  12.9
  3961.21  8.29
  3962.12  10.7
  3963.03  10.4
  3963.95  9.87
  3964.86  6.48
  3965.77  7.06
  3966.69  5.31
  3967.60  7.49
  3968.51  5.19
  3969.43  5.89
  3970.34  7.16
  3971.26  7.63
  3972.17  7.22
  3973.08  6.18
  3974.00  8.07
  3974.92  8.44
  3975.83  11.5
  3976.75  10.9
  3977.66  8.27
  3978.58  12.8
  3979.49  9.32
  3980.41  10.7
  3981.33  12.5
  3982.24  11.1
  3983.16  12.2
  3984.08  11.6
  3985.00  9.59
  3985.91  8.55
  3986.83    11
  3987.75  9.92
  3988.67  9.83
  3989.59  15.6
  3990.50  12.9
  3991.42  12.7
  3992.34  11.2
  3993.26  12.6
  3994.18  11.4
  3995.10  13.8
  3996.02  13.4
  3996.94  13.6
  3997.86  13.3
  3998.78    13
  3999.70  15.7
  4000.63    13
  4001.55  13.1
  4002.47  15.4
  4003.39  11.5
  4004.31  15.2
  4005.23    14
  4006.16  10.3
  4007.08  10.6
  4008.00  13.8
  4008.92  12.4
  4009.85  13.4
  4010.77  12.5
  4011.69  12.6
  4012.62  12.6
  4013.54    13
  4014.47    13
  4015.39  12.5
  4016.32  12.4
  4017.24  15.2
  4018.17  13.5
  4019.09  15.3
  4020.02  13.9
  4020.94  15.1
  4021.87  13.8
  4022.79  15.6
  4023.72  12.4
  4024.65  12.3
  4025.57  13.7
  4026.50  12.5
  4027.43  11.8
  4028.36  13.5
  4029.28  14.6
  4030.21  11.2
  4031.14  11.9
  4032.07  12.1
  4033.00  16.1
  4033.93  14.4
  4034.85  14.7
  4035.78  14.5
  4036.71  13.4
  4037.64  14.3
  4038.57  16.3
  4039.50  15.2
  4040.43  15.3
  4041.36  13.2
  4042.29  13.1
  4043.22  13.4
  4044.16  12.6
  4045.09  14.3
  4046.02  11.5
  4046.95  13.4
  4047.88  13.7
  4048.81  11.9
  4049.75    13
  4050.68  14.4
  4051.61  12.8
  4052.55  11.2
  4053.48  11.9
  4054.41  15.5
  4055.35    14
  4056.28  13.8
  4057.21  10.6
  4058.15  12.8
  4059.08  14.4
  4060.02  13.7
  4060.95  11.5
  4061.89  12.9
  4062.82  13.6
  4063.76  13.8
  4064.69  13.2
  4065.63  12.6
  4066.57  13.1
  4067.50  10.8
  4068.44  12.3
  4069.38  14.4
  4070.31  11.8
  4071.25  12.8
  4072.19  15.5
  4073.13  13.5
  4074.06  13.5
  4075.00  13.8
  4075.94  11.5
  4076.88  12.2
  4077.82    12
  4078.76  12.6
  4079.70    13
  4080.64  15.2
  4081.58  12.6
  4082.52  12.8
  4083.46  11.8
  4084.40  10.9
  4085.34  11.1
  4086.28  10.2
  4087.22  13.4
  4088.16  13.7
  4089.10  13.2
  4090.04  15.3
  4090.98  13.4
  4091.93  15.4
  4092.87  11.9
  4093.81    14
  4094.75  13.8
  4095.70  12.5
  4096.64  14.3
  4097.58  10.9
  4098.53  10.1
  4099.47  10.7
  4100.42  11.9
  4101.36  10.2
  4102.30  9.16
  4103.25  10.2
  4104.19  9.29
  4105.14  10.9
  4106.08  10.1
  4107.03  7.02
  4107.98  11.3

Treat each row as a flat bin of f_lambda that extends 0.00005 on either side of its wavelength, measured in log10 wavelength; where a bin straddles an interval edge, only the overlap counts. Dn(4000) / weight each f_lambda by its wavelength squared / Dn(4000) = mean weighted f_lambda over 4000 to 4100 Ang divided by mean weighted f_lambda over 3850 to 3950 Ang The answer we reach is 1.29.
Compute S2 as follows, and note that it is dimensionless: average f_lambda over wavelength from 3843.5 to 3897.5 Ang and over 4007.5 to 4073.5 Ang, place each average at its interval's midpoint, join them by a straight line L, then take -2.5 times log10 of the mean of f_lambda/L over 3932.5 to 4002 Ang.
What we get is 0.19 mag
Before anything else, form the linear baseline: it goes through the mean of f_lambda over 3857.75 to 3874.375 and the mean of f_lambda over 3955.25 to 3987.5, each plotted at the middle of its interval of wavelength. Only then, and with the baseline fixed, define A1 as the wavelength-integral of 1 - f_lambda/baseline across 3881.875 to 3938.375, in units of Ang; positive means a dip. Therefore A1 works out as -0.9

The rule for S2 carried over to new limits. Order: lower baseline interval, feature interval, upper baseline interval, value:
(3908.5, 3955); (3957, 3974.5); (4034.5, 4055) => 0.367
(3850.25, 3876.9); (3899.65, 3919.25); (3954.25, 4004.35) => -0.094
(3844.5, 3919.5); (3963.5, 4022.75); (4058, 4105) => 0.054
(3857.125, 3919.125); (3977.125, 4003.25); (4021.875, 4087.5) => 0.033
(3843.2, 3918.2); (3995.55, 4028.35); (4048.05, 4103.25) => -0.091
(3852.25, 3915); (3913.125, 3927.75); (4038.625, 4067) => -0.044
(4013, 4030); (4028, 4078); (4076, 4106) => -0.031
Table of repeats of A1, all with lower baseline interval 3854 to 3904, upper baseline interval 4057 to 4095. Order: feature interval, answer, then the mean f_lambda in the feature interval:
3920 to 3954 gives 3.9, 10.3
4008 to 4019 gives -0.7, 13.1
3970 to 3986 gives 3.1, 9.7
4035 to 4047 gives -1.3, 13.9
